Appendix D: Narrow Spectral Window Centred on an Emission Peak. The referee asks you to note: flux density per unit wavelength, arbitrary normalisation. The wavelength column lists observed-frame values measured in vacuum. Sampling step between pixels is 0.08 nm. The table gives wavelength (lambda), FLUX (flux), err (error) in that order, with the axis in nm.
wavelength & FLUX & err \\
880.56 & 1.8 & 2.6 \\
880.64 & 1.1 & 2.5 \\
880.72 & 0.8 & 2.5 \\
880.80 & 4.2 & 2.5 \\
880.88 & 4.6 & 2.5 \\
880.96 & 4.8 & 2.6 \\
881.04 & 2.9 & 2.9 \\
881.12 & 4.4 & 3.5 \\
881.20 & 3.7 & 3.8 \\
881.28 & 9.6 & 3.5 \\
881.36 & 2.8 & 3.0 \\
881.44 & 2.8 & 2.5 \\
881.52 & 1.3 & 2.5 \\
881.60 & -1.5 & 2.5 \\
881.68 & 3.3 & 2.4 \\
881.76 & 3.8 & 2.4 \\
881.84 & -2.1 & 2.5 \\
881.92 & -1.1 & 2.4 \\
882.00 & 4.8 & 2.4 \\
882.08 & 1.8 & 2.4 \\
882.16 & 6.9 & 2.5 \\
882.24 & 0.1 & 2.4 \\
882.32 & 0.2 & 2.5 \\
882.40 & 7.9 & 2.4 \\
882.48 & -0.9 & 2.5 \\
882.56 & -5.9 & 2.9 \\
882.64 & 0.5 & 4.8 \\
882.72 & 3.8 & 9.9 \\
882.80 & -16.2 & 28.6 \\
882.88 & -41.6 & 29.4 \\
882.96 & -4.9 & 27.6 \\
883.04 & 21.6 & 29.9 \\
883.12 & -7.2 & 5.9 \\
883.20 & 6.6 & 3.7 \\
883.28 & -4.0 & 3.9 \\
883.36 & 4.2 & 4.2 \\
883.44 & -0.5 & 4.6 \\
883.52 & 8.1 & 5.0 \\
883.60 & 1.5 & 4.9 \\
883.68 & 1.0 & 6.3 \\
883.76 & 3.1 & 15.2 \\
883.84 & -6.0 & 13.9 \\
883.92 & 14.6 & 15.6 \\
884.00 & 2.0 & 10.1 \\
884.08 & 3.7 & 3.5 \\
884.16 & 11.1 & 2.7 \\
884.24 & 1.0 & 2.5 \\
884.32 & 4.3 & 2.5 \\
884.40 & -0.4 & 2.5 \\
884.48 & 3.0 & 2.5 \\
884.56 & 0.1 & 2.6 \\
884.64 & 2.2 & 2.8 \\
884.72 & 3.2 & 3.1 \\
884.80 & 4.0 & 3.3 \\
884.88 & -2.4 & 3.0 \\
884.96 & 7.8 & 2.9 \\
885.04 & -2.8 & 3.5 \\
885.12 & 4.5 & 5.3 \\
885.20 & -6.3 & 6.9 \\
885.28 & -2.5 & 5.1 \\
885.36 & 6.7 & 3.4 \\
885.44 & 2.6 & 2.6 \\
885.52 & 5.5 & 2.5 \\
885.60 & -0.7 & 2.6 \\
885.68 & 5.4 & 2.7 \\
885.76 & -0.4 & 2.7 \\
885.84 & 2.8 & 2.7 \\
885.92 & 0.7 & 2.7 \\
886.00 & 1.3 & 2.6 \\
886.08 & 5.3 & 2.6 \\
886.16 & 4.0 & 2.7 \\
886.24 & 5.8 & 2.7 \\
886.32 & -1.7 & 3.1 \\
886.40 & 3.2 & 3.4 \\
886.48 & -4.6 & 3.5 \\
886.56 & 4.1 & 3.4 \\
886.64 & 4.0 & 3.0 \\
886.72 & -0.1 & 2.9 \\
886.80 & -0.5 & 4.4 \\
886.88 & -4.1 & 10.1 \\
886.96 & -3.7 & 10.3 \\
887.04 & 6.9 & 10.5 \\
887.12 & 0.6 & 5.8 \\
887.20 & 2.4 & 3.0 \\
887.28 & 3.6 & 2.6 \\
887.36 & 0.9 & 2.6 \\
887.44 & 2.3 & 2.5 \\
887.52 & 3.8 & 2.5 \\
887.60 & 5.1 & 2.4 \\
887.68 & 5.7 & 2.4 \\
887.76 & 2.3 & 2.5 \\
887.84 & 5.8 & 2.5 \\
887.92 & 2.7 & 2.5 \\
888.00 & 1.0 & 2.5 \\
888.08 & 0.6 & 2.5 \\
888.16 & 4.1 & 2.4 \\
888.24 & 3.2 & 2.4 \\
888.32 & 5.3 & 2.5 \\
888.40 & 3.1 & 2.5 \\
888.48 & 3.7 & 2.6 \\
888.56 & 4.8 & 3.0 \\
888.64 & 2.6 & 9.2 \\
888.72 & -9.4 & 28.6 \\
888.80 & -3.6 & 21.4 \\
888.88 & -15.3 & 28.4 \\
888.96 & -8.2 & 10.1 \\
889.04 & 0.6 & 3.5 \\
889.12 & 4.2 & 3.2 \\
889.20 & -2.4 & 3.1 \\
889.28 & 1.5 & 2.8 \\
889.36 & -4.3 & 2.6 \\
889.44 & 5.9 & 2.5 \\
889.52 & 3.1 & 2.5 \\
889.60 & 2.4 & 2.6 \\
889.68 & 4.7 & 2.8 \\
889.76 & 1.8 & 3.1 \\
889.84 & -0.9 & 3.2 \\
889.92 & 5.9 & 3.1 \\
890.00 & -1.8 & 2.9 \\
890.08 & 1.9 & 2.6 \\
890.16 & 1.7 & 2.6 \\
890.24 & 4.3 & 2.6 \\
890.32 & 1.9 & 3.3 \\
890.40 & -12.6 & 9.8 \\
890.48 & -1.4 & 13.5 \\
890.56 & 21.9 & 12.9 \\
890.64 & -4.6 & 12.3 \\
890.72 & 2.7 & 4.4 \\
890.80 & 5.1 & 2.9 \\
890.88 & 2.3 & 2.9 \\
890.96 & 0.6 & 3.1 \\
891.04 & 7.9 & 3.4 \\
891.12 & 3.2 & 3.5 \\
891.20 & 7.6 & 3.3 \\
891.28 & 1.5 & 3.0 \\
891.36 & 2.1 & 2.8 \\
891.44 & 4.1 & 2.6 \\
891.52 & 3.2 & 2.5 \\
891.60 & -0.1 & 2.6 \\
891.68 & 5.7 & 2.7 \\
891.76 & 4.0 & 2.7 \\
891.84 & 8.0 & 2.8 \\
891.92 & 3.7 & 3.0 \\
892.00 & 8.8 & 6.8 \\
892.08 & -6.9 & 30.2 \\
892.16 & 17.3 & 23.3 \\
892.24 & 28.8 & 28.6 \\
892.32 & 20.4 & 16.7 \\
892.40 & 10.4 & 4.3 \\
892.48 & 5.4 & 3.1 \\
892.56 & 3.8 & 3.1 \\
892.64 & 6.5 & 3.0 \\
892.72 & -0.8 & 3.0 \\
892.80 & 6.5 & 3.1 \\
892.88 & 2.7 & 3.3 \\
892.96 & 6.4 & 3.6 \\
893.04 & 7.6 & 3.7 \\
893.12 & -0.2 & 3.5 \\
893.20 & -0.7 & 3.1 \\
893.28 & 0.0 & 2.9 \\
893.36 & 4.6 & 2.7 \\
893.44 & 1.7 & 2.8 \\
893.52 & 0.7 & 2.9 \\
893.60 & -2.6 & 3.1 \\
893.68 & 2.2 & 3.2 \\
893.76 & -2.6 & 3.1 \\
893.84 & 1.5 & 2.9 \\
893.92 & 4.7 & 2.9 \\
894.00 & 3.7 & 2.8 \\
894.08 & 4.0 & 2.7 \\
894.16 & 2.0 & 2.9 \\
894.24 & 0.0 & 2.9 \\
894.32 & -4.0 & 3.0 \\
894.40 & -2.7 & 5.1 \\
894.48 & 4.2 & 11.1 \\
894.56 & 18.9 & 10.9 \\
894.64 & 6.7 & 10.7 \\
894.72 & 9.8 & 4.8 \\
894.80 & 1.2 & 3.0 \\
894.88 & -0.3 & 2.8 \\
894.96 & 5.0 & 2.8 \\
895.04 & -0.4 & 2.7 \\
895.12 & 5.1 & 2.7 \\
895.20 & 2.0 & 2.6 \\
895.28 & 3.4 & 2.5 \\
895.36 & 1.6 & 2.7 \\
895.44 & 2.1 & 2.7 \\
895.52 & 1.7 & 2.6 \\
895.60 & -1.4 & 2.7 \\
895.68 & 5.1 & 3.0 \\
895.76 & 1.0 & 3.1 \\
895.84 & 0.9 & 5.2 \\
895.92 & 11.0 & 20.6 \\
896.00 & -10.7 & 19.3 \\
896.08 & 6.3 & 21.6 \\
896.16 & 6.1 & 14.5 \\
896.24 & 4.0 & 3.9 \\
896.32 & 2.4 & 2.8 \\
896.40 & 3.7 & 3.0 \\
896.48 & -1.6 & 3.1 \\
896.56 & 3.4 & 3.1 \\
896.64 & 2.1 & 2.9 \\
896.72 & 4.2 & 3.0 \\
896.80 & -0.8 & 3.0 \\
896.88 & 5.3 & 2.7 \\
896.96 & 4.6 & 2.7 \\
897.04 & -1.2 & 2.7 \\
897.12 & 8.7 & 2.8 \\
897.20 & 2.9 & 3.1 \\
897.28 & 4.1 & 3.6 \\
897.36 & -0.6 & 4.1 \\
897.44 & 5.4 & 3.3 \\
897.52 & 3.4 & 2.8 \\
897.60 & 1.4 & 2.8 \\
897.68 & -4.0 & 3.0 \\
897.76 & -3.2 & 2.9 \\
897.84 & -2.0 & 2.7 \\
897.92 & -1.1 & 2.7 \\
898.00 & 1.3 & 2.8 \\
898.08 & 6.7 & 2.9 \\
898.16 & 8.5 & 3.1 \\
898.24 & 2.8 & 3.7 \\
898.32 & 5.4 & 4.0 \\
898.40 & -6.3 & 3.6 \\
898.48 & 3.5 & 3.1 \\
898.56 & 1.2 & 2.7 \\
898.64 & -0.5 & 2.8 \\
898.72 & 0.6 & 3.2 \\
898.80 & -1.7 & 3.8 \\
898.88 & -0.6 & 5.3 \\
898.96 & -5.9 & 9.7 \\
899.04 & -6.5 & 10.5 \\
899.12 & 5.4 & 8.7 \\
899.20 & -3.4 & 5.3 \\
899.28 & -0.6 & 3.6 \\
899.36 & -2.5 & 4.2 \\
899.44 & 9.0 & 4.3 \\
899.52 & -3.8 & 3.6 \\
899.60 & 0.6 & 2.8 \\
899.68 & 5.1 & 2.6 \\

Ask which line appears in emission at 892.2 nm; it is H-gamma 4340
